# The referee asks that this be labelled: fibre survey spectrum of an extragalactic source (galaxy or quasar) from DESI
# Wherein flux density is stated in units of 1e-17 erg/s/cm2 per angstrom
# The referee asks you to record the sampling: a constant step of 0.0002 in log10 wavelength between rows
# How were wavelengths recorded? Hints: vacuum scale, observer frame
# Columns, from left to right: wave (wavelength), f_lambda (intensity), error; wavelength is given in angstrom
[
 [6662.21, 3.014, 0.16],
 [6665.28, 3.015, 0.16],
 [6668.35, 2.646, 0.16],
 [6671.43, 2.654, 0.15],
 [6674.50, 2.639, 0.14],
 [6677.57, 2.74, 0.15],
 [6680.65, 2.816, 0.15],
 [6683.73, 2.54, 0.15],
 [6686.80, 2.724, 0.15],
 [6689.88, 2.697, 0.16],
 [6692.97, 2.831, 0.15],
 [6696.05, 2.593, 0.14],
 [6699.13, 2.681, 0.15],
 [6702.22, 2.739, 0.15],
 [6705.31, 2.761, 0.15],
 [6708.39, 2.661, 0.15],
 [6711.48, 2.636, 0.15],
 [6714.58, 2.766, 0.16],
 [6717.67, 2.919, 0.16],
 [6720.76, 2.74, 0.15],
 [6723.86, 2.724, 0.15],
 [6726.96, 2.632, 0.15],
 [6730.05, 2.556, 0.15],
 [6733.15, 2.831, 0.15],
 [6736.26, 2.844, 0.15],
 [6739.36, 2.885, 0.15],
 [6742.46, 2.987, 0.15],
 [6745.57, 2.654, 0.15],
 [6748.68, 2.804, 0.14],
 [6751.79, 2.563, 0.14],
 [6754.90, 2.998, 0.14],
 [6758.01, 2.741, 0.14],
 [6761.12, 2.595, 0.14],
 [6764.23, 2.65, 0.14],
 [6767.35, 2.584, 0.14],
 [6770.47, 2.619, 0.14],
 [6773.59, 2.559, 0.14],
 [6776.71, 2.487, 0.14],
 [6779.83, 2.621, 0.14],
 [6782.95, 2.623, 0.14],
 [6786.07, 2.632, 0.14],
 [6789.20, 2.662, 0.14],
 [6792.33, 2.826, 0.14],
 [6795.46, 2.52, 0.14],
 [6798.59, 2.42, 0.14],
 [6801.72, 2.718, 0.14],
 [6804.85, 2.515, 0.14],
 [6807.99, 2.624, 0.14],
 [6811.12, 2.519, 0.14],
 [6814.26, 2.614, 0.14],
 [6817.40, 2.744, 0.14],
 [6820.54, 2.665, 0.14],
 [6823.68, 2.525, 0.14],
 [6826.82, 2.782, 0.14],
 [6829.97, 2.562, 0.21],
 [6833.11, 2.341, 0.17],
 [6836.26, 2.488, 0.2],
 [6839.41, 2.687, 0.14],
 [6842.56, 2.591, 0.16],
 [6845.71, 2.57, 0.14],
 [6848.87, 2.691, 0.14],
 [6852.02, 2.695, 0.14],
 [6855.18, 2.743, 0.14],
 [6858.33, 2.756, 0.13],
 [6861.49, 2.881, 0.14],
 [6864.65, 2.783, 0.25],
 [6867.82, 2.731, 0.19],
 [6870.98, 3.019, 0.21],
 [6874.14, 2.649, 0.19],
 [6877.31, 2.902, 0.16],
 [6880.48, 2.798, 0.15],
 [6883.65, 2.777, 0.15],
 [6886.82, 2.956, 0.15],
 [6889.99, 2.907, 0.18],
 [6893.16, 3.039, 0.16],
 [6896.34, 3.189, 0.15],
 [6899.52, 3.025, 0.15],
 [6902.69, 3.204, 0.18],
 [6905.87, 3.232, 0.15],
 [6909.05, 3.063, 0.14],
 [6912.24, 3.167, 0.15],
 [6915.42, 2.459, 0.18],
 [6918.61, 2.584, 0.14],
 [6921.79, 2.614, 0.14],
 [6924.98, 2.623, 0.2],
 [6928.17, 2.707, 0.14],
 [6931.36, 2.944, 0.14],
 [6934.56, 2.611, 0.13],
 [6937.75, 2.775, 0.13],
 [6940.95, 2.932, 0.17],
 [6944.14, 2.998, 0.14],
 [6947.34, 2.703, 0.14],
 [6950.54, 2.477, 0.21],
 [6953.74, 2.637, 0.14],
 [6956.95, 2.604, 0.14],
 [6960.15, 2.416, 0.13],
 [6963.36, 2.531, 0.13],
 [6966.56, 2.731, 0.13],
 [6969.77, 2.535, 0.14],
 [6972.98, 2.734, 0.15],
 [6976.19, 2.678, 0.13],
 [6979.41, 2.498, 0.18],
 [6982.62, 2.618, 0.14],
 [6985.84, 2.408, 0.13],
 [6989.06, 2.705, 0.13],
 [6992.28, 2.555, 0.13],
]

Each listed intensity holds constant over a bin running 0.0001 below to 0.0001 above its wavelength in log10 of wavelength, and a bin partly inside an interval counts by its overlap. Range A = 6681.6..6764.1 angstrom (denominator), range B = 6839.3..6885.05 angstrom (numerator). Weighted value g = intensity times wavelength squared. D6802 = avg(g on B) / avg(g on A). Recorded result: 1.05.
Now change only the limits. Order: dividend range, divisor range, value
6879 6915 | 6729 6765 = 1.14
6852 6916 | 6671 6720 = 1.14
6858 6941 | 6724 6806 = 1.11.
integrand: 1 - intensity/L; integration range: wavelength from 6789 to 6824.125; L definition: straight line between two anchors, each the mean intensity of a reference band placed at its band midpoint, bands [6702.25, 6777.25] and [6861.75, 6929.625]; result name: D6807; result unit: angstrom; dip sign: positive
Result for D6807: 2.19 angstrom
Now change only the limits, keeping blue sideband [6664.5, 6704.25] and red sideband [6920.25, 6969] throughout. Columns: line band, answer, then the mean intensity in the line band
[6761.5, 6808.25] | 1.7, 2.6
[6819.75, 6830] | 0.2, 2.64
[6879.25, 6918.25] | -4.1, 2.97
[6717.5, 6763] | -0.9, 2.76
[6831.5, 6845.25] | 0.8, 2.53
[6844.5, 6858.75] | 0.0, 2.69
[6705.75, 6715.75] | 0.1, 2.69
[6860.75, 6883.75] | -1.1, 2.82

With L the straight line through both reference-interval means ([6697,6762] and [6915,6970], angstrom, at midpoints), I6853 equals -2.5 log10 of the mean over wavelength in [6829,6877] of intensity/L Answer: 0.01 mag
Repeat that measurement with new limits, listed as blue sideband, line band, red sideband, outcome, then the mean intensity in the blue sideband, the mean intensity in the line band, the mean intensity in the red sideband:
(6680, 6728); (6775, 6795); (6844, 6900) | 0.056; 2.72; 2.63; 2.84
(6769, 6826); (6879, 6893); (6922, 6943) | -0.067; 2.61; 2.88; 2.76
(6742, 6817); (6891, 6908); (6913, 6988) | -0.181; 2.64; 3.13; 2.65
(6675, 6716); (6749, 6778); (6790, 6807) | -0.006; 2.7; 2.65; 2.6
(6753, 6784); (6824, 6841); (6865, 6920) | 0.089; 2.65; 2.57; 2.92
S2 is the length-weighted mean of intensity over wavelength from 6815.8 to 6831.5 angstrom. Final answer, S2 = 2.66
